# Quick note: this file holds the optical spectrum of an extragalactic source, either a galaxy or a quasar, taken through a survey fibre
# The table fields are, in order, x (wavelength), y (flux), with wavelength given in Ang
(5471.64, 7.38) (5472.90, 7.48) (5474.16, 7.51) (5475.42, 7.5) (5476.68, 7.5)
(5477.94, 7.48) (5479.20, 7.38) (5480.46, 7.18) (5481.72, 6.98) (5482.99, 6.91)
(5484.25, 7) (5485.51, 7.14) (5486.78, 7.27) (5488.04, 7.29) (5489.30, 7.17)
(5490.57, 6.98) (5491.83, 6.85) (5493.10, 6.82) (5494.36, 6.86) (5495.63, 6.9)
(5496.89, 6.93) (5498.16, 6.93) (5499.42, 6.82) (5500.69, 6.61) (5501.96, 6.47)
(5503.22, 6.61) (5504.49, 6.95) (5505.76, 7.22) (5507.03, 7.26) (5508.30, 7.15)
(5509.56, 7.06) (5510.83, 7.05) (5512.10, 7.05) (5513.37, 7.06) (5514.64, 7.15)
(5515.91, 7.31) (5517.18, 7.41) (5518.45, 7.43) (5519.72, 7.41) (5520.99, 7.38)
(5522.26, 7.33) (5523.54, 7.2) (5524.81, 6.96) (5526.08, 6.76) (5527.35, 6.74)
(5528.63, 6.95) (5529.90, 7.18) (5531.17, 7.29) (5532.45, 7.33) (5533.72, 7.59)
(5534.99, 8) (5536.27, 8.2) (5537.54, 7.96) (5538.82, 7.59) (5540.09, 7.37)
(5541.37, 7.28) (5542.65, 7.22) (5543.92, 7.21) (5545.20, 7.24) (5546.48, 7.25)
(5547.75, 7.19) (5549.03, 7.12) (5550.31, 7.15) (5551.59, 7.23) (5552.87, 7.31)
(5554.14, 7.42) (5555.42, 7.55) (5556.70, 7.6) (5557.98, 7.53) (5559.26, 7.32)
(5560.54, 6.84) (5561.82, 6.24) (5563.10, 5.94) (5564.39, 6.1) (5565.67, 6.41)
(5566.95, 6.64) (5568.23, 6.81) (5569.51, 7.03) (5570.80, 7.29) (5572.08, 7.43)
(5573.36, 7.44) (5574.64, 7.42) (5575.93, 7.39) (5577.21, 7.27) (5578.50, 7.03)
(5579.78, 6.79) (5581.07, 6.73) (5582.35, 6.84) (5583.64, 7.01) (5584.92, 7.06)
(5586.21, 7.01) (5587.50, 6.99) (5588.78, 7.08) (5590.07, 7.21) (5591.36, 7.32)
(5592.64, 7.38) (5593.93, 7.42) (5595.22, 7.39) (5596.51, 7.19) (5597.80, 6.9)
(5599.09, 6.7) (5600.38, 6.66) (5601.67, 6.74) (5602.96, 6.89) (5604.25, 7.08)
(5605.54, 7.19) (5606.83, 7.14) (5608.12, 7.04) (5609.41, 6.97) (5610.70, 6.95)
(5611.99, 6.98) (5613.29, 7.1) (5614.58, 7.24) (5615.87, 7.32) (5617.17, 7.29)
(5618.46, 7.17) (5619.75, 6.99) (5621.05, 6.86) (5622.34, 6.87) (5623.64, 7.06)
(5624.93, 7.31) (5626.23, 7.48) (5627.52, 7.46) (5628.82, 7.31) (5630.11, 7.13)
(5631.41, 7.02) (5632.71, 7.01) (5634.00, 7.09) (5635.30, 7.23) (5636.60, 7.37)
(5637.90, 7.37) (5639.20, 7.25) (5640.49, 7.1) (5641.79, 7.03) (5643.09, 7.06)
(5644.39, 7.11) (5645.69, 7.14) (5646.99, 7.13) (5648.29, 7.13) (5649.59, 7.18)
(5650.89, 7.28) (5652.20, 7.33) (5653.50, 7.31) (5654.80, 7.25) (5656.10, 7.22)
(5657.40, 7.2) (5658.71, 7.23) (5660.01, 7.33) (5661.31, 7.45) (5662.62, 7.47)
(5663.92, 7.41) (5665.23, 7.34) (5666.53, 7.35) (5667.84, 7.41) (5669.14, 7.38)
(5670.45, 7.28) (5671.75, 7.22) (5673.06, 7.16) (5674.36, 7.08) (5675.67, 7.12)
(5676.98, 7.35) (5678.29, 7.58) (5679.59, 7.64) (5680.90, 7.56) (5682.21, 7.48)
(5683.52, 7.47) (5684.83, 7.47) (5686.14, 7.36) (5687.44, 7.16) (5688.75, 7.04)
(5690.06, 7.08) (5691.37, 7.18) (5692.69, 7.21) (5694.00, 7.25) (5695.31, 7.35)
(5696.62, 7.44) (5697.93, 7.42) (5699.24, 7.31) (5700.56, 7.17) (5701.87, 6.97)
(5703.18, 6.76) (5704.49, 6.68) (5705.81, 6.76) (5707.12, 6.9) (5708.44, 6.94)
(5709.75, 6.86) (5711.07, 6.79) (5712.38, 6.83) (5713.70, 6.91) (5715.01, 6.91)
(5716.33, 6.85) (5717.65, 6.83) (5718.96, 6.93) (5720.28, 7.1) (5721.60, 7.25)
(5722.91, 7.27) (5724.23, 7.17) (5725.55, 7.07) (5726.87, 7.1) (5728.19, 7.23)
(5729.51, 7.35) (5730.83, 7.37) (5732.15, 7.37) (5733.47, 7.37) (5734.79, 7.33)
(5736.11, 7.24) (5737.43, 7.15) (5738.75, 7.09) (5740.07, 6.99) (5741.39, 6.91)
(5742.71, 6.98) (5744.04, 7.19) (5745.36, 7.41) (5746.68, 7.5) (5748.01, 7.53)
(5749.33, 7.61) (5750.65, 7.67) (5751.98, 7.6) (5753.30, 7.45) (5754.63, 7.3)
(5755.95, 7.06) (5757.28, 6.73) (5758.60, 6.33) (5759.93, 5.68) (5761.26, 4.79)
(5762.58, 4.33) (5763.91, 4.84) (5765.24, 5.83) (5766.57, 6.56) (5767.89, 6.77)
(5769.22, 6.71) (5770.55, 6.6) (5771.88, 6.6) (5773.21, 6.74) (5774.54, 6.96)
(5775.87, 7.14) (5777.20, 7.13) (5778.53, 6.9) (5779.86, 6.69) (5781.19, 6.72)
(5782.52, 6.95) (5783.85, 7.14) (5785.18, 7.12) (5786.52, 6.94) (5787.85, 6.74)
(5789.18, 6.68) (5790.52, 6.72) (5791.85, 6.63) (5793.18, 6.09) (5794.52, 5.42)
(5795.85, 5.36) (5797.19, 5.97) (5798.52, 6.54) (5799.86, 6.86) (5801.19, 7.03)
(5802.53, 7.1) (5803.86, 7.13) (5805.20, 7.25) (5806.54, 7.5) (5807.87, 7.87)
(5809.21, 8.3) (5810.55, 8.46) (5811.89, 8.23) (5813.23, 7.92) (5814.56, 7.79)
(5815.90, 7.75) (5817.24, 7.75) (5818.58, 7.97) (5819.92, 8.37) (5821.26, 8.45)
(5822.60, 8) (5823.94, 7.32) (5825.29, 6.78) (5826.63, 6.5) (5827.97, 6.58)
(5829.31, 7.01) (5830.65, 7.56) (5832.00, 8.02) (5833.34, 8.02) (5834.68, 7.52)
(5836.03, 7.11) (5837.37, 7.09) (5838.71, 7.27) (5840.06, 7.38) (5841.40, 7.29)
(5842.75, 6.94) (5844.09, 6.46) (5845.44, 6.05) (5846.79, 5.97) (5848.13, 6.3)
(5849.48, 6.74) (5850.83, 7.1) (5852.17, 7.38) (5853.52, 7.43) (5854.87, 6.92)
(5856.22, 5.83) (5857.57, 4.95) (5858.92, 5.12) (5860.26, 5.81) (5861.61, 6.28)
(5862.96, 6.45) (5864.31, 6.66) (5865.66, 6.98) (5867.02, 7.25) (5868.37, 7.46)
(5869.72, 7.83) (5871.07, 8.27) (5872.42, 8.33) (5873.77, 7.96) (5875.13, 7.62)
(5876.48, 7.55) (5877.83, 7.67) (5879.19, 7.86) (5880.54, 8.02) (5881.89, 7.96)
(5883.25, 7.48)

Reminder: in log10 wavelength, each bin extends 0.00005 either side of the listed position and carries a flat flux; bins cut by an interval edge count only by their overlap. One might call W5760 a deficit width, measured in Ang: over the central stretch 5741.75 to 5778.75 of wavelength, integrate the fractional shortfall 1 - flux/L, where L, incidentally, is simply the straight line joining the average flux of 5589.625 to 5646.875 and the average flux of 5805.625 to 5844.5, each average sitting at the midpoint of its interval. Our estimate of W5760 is 3.56 Ang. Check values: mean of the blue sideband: 7.13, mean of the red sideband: 7.56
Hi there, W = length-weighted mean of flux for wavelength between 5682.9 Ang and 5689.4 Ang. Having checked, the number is 7.31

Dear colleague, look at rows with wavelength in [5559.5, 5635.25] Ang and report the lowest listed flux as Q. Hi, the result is 5.94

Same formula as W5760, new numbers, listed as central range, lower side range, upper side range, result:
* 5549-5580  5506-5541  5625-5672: 1.0 Ang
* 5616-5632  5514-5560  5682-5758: 0.2 Ang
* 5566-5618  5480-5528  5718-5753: 0.3 Ang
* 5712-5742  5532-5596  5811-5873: 0.2 Ang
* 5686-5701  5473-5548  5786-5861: -0.3 Ang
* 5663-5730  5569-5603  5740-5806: -3.0 Ang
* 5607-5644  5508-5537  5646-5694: 0.7 Ang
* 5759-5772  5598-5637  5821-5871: 2.1 Ang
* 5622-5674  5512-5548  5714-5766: -1.1 Ang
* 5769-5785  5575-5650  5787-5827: 0.7 Ang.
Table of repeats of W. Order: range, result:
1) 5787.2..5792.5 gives 6.69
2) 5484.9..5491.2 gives 7.17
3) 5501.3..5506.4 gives 6.81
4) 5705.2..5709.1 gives 6.87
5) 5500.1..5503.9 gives 6.57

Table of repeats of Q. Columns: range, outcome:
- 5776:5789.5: 6.68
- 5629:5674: 7.01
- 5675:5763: 4.33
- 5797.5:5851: 5.97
